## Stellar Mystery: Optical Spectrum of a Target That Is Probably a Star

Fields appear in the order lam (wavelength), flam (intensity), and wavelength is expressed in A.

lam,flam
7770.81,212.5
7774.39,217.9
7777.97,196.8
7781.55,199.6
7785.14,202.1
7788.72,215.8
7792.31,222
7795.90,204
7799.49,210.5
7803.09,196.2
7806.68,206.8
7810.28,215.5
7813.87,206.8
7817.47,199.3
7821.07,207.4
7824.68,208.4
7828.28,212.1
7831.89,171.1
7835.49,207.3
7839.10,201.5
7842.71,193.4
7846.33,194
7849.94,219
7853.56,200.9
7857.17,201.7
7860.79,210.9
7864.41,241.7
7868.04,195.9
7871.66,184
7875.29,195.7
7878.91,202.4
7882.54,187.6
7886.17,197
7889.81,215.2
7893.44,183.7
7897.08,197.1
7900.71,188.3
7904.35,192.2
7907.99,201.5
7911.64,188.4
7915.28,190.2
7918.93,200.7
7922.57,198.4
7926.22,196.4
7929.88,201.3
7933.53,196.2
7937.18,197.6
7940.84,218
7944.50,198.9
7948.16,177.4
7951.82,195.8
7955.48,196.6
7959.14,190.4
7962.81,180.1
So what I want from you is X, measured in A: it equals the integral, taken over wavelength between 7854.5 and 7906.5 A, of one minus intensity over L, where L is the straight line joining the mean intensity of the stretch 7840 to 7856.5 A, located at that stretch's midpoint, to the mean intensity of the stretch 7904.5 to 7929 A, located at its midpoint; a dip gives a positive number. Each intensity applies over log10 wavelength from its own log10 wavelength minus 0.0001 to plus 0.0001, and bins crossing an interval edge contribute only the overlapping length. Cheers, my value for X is -0.1 A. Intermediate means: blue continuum 202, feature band 200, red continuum 196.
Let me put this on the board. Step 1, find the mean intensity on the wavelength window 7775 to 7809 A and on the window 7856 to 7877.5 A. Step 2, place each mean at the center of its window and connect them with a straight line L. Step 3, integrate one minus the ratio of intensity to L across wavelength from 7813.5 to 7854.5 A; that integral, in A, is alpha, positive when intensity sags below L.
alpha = 0.81 A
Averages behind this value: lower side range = 207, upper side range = 205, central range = 202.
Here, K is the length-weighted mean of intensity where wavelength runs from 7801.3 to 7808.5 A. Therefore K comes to 202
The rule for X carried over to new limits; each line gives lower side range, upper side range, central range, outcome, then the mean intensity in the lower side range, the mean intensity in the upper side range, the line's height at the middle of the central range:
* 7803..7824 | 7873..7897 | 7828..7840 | 0.4 A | 206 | 197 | 203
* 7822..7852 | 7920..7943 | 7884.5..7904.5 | 0.5 A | 201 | 201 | 201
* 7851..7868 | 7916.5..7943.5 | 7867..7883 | 1.2 A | 212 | 201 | 210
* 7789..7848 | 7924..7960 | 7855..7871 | -0.7 A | 204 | 197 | 201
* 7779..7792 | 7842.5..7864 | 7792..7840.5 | 0.6 A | 207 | 207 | 207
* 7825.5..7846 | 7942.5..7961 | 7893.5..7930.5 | -0.2 A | 197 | 192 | 194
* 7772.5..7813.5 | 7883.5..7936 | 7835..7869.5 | -0.8 A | 208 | 196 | 202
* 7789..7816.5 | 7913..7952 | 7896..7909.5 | 0.4 A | 209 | 197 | 200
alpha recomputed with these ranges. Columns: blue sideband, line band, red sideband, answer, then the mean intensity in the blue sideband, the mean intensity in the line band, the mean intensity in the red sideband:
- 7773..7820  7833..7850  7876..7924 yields 0.17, 207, 200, 196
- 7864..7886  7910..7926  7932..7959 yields 0.22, 198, 195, 197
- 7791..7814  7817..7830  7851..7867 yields 0.17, 209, 207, 213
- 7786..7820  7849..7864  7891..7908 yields -0.83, 208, 211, 193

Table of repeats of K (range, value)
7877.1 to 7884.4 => 195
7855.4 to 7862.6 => 206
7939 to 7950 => 198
